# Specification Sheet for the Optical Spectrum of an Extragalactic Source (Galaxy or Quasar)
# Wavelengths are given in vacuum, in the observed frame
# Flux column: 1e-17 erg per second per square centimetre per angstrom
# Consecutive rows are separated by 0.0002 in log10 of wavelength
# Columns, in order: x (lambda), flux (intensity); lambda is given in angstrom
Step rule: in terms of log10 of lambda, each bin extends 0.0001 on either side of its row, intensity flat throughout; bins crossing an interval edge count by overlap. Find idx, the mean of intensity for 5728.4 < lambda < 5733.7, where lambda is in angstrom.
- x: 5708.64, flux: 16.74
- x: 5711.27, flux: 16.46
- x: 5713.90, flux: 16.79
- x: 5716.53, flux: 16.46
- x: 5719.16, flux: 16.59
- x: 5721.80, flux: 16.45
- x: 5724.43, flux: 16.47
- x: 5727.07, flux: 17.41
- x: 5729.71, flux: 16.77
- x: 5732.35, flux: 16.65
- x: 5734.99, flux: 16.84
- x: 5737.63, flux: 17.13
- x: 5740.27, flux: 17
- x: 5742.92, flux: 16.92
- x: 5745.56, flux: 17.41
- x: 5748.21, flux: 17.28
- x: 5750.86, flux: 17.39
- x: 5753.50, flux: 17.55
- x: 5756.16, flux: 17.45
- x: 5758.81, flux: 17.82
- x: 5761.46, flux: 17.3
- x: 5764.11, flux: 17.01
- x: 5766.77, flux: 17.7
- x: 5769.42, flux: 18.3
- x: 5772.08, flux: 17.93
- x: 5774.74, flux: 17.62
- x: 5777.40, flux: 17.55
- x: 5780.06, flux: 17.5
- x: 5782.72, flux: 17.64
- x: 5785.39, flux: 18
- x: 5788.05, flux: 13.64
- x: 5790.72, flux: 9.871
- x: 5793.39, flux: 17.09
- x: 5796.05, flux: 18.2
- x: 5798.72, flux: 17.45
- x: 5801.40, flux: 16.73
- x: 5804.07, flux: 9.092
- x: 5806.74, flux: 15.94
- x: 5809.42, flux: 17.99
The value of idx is 16.7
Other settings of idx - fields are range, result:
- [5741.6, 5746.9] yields 17.2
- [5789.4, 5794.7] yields 13.5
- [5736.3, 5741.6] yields 17.1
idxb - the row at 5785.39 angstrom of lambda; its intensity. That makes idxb 18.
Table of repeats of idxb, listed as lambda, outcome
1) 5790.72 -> 9.871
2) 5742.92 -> 16.92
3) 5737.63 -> 17.13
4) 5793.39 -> 17.09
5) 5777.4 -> 17.55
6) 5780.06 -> 17.5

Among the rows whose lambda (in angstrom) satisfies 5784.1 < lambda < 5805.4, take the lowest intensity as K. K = 9.092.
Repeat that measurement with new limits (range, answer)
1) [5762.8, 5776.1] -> 17.01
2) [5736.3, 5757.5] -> 16.92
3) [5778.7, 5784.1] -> 17.5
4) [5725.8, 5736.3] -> 16.65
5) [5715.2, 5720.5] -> 16.46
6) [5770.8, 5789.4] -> 13.64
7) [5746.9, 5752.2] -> 17.28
